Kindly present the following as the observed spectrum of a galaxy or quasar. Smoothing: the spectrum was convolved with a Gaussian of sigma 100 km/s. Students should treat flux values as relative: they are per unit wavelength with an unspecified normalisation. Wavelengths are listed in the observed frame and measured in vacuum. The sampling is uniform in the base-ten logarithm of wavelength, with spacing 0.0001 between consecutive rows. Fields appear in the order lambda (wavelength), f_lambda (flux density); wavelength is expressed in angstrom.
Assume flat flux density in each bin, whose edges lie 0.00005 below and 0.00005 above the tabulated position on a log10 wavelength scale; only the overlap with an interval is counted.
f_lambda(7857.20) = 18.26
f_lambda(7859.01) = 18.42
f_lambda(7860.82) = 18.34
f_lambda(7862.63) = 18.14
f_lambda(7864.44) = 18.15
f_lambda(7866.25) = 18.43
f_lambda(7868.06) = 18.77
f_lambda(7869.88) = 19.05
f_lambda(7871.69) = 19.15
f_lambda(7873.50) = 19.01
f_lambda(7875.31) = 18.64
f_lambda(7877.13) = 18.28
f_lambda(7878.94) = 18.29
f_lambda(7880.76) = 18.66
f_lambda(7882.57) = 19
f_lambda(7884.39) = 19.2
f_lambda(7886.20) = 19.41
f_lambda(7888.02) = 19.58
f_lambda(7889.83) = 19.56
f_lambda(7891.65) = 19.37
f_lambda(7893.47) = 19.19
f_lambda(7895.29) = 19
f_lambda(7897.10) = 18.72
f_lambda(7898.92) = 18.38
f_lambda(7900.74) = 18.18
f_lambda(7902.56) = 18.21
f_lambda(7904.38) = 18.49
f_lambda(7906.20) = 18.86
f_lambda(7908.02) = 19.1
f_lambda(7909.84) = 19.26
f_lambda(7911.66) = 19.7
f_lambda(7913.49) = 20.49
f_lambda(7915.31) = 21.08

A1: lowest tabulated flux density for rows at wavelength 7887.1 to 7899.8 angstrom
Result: 18.38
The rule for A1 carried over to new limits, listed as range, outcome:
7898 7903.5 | 18.18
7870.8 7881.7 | 18.28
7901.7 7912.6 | 18.21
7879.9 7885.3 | 18.66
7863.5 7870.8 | 18.15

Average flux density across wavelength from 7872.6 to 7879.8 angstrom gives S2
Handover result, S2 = 18.6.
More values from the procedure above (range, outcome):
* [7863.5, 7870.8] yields 18.6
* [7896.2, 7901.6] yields 18.4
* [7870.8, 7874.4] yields 19.1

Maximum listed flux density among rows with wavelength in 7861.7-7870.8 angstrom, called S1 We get 19.05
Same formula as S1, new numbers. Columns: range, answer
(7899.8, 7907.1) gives 18.86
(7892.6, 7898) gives 19.19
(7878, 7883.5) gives 19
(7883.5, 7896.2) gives 19.58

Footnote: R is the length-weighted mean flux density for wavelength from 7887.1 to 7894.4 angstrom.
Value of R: 19.4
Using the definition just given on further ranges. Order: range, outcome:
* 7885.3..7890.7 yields 19.5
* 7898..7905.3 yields 18.3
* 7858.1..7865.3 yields 18.3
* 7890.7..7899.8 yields 18.9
